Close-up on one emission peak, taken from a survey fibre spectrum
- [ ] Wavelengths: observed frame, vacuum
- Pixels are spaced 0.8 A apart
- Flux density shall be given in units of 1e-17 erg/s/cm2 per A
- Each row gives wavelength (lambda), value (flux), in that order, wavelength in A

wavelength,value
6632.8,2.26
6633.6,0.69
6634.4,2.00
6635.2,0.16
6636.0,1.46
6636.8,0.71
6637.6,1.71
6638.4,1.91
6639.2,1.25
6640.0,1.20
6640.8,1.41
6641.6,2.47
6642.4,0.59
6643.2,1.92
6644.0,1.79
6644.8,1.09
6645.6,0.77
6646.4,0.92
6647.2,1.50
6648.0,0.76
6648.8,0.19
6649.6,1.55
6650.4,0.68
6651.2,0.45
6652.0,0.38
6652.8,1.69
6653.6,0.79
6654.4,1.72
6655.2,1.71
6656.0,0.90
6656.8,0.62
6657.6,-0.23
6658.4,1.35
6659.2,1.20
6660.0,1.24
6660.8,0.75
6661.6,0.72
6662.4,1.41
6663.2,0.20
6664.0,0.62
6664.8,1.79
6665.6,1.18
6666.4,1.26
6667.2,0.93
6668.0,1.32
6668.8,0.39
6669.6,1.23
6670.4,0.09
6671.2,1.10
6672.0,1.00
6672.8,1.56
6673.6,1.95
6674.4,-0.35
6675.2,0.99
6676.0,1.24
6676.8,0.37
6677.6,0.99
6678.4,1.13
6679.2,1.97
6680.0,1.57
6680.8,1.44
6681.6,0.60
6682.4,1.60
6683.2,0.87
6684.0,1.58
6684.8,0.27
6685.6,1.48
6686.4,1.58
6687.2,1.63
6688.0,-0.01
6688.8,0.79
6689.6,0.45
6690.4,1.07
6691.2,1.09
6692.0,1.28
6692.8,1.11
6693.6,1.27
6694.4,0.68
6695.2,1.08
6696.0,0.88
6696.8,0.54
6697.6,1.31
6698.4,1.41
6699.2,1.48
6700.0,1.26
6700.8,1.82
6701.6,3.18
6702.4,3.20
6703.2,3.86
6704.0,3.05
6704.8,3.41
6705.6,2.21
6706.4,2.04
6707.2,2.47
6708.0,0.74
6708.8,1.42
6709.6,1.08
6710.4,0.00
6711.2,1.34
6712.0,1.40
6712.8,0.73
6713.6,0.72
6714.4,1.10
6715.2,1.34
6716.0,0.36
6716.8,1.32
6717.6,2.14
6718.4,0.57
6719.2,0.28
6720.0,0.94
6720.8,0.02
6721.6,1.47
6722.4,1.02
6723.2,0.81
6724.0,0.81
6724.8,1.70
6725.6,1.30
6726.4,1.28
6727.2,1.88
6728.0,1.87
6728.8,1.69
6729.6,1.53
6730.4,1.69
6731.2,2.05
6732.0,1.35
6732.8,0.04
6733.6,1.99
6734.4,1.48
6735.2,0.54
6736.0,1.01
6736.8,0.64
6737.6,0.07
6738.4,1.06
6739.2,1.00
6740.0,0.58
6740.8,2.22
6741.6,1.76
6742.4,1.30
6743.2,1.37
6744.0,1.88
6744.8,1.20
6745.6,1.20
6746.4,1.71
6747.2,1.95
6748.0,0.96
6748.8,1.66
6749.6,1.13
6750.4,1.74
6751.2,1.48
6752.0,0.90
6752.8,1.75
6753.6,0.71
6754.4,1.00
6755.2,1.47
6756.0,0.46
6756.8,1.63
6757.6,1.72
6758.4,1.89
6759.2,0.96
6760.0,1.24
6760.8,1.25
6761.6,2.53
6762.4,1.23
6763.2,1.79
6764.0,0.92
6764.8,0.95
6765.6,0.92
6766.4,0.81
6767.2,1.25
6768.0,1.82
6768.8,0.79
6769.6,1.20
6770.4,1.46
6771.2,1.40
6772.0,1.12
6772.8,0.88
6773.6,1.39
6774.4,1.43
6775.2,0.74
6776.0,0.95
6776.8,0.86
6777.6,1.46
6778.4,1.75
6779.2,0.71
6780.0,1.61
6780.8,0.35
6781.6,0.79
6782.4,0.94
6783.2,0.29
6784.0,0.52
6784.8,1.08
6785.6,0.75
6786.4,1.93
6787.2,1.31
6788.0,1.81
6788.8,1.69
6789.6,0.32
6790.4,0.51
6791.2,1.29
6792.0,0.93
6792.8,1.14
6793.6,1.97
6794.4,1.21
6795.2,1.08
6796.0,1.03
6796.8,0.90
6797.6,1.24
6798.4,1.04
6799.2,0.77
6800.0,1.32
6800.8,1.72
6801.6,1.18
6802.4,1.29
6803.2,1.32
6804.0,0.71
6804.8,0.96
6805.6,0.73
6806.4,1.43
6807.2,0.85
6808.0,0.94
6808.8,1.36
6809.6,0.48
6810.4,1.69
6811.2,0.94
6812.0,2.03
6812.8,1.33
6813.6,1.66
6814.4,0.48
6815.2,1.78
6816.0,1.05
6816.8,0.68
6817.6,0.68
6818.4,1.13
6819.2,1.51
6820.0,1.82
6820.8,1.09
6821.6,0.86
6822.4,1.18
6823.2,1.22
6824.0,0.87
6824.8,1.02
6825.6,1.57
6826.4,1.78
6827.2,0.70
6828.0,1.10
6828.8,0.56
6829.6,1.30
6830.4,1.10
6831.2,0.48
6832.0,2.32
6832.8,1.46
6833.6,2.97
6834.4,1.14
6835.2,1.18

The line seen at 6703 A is H-beta 4861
